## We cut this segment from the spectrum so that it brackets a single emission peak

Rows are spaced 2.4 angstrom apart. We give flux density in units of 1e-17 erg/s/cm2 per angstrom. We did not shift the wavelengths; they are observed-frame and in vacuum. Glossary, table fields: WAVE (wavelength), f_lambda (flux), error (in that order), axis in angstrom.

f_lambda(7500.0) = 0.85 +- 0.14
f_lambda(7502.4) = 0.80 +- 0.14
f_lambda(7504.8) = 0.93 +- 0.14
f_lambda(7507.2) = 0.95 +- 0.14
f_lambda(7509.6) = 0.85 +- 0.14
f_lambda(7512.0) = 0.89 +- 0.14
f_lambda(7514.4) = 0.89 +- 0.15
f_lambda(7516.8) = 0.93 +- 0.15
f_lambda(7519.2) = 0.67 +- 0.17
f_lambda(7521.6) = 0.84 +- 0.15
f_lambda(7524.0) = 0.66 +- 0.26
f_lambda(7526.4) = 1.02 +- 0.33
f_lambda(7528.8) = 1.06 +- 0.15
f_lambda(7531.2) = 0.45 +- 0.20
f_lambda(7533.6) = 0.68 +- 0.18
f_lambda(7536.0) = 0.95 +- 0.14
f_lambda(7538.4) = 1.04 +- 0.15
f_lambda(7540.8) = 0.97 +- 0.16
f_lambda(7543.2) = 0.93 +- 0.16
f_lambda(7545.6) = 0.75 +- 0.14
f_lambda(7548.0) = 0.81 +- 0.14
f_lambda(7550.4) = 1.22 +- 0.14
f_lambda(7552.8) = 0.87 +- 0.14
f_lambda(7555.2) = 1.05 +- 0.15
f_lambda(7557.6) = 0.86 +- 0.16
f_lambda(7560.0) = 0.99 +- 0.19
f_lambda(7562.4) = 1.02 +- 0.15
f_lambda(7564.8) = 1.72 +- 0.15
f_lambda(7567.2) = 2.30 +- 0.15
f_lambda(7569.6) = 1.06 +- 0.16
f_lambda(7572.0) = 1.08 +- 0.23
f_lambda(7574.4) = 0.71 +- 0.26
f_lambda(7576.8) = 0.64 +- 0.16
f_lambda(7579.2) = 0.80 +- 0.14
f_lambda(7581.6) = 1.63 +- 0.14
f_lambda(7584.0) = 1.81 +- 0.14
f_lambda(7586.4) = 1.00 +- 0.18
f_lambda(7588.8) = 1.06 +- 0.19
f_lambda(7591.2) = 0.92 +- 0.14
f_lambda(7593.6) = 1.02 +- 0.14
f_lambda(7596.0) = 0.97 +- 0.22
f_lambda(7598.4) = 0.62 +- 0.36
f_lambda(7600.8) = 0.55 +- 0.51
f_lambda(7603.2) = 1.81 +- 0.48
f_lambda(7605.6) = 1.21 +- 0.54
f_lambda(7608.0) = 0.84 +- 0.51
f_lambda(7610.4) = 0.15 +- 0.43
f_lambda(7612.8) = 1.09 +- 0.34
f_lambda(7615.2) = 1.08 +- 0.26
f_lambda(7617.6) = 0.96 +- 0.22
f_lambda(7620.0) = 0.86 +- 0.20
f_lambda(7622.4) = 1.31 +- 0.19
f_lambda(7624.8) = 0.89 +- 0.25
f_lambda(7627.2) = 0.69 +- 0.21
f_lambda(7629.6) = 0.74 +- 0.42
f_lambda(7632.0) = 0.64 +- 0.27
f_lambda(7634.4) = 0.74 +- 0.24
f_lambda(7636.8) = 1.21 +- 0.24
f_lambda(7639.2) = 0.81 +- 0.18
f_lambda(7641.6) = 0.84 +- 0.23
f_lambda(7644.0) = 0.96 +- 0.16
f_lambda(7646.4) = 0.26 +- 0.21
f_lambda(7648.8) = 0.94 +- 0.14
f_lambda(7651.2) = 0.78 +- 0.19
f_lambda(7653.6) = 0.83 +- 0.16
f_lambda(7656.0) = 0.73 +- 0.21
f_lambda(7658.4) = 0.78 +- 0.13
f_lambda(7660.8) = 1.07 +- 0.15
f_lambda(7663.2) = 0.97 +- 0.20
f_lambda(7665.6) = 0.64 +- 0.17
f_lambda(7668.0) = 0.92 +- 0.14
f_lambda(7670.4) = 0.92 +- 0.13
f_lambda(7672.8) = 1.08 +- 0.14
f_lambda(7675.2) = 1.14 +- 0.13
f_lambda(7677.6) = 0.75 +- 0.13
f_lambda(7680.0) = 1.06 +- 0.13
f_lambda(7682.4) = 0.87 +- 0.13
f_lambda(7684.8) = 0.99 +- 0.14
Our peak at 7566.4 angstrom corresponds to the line [S II] 6716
